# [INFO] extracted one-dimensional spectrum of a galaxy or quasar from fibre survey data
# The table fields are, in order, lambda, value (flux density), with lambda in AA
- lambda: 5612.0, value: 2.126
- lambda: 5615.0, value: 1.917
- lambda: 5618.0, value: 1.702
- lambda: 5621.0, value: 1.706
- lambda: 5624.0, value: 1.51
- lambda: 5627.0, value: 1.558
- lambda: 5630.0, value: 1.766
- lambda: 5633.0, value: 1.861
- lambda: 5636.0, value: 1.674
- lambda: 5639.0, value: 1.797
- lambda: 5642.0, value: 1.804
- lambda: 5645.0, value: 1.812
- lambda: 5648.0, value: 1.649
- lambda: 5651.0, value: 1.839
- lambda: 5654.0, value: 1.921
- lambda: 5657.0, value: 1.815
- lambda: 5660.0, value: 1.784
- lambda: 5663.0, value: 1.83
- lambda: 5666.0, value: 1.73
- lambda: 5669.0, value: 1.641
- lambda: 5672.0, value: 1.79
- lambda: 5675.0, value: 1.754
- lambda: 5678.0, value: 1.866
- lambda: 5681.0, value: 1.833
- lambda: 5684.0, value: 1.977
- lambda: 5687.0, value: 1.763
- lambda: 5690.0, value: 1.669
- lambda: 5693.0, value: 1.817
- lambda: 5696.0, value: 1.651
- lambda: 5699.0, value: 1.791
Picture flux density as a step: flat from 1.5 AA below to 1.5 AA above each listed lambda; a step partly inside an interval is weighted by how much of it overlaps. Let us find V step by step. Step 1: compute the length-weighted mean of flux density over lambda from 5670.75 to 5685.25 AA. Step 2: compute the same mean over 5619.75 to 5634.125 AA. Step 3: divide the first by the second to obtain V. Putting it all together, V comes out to 1.10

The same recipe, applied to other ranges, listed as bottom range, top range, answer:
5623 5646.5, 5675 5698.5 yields 1.04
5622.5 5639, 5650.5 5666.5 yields 1.08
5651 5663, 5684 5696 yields 0.96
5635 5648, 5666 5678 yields 0.99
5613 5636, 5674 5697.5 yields 1.04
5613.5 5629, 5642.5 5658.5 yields 1.07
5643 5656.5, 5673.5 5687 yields 1.02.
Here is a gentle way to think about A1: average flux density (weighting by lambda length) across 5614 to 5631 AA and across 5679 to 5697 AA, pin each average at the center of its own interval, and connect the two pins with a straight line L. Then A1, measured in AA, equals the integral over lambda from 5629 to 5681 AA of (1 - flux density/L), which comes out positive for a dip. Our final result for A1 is -1.5 AA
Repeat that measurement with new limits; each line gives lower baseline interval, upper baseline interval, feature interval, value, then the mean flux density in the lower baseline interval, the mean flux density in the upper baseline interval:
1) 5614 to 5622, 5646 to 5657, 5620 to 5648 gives 1.10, 1.77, 1.81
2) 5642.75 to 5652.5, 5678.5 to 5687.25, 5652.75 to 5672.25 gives 0.29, 1.77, 1.87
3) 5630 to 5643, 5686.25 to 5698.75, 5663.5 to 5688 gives -0.73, 1.78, 1.73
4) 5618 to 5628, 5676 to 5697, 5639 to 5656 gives -1.23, 1.61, 1.8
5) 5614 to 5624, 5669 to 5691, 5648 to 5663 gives -0.42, 1.73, 1.8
